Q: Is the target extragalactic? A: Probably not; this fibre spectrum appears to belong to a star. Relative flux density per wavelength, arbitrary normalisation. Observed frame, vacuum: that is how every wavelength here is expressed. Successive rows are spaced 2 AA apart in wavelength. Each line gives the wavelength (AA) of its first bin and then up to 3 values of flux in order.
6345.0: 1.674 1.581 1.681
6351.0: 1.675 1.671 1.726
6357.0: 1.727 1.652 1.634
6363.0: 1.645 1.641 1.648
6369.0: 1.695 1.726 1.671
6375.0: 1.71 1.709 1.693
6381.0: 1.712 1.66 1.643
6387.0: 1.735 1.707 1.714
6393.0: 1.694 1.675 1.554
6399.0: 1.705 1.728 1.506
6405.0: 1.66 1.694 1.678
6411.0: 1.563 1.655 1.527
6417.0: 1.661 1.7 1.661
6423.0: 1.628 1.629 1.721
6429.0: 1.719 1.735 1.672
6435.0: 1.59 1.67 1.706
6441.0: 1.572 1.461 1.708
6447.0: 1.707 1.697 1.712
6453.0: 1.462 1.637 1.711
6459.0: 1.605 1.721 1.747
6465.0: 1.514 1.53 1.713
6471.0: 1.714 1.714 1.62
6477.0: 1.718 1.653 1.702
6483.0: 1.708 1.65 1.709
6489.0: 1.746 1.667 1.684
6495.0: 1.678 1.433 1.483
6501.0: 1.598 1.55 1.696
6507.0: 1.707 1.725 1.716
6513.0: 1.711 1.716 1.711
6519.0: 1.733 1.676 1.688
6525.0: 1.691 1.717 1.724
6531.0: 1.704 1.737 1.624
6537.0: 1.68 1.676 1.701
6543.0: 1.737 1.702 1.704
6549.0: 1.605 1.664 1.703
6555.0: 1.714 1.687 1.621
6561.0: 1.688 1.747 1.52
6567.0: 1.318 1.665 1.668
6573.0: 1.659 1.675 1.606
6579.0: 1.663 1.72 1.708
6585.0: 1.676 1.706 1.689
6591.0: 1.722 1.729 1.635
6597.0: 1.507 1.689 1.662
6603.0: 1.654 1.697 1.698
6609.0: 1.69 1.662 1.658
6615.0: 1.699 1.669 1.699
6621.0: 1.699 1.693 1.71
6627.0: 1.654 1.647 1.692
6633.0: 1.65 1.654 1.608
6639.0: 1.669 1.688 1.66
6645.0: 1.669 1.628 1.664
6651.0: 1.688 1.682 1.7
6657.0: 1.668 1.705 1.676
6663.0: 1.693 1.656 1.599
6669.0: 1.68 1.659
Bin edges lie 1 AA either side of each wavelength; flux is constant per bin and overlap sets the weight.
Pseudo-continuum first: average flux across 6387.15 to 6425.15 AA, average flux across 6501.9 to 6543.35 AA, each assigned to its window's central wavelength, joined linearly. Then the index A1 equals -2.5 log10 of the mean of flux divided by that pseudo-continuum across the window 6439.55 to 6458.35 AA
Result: 0.024 mag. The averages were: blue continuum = 1.65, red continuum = 1.7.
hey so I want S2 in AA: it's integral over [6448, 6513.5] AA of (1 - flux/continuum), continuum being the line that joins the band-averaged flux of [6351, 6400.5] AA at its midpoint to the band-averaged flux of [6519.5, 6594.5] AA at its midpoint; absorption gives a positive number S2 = 0.9 AA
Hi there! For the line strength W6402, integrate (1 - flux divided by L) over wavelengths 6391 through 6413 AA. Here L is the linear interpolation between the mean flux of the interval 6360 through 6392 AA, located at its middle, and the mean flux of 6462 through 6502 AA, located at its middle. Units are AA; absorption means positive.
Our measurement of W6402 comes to 0.34 AA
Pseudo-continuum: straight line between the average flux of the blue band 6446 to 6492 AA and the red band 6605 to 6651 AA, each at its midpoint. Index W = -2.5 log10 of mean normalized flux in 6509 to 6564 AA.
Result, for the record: -0.02 mag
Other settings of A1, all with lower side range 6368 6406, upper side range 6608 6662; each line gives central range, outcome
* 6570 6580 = 0.013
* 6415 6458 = 0.017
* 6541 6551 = -0.007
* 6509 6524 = -0.021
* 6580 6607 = -0.002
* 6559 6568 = 0.067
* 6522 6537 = -0.014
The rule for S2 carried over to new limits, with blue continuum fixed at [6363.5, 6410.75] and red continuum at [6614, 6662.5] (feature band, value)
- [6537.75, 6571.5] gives 0.4 AA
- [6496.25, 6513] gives 0.5 AA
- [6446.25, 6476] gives 0.4 AA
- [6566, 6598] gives 0.5 AA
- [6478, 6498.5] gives 0.2 AA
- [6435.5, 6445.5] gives 0.3 AA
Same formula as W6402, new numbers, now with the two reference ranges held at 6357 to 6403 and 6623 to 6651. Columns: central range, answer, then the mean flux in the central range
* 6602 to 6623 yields -0.23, 1.68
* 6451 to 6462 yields 0.25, 1.63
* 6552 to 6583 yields 0.39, 1.65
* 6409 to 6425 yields 0.42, 1.63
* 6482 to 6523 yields 0.12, 1.67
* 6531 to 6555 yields -0.27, 1.69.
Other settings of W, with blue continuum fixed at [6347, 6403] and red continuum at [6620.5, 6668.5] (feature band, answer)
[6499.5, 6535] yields -0.011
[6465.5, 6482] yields 0.006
